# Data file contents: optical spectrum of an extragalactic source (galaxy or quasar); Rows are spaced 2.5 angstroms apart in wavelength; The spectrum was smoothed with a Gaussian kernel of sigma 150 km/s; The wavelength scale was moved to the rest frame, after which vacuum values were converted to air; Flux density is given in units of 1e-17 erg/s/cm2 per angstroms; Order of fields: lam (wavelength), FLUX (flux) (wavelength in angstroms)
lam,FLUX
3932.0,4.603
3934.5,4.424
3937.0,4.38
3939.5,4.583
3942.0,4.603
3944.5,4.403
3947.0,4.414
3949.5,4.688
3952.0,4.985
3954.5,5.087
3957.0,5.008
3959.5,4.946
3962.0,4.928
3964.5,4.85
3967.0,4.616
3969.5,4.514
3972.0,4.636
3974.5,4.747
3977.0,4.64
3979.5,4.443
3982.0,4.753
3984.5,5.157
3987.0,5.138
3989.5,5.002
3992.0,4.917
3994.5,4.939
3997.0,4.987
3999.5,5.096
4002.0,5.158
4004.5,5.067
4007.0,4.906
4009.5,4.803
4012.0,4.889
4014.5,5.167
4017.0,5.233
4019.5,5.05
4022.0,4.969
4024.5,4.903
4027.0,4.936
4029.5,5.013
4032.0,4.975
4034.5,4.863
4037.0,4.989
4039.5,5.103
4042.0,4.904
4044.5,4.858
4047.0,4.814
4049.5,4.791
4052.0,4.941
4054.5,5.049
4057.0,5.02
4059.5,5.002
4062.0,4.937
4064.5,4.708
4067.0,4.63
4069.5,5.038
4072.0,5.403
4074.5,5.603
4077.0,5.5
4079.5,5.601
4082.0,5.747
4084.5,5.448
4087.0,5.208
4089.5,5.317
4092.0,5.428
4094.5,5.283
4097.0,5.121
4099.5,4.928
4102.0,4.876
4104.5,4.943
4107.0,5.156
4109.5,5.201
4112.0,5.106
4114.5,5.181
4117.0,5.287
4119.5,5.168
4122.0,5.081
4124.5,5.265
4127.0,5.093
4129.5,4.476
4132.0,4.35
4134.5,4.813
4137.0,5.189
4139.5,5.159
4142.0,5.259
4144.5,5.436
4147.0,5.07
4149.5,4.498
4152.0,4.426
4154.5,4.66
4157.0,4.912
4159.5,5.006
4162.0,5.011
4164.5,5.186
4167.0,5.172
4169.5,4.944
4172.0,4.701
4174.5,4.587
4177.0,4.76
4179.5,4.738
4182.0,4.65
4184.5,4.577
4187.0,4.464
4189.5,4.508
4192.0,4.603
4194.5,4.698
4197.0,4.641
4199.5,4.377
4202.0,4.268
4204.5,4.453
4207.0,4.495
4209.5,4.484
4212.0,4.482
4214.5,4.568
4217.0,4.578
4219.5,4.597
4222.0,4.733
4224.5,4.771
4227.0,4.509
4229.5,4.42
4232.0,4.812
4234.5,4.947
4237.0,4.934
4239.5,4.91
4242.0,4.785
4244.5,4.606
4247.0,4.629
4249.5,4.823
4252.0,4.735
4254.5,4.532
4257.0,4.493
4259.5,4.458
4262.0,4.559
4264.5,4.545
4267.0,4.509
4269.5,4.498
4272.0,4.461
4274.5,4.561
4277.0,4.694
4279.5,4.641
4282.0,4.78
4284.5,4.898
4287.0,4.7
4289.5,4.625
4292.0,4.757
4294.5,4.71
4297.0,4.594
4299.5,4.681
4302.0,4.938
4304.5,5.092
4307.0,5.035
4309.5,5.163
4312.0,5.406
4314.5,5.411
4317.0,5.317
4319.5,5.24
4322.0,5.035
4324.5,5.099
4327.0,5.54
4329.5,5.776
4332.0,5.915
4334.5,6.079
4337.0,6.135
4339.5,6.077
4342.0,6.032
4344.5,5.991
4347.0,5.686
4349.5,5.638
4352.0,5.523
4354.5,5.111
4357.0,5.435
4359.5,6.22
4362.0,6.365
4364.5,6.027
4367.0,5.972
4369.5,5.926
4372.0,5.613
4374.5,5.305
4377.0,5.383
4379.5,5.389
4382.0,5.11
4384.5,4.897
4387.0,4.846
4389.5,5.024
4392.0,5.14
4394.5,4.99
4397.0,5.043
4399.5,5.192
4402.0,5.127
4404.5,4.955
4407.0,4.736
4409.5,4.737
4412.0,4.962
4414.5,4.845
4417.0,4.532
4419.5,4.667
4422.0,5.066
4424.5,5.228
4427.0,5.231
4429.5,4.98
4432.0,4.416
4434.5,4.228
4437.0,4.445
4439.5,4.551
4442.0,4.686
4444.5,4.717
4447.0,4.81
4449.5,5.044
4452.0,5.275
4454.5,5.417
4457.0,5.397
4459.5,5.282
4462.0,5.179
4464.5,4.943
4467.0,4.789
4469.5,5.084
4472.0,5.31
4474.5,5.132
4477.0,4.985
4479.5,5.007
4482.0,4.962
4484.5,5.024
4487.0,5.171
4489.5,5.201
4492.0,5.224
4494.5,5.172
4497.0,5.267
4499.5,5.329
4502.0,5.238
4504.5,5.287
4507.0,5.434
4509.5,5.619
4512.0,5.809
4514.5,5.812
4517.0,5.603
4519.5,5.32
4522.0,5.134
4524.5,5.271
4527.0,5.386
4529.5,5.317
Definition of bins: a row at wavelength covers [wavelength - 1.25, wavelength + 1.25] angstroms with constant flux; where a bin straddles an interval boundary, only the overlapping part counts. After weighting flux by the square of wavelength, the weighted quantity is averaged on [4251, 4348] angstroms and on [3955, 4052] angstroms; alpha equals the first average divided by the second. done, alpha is 1.19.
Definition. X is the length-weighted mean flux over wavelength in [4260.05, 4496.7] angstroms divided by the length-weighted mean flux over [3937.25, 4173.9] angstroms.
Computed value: 1.03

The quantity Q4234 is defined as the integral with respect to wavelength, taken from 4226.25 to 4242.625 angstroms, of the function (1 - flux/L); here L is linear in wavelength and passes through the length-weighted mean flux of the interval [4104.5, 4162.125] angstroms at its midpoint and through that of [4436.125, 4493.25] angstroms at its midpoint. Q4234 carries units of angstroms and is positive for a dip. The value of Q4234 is 0.8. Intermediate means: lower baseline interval 4.99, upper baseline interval 5.03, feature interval 4.77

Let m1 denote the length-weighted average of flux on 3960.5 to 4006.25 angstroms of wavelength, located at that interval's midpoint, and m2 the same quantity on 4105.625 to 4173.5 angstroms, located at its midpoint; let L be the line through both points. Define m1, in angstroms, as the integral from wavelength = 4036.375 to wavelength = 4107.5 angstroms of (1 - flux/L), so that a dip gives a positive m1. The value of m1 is -2.6 angstroms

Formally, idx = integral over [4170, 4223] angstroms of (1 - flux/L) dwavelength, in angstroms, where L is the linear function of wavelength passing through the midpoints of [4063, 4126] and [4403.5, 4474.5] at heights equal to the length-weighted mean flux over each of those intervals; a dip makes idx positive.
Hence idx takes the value 5.66 angstroms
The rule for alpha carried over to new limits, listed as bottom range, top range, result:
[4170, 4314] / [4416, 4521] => 1.21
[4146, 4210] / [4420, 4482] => 1.20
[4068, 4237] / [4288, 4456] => 1.18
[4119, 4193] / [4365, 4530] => 1.21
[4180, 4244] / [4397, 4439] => 1.15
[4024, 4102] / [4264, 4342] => 1.12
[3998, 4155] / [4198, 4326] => 1.03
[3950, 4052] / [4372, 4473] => 1.24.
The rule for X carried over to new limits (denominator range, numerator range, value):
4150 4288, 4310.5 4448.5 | 1.13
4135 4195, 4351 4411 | 1.10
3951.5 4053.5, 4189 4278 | 0.94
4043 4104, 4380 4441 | 0.95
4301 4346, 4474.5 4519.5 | 0.96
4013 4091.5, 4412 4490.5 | 0.97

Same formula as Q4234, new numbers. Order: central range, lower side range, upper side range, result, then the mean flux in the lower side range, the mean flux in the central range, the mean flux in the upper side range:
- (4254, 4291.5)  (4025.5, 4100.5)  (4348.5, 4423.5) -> 4.34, 5.11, 4.6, 5.26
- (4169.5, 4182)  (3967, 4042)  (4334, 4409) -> 1.13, 4.93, 4.72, 5.49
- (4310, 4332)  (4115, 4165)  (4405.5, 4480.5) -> -1.95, 4.97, 5.38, 4.92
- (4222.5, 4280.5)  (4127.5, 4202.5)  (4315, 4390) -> 5.71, 4.78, 4.65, 5.59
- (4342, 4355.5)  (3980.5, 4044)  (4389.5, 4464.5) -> -1.91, 4.99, 5.64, 4.93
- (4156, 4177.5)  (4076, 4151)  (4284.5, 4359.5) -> 1.09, 5.14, 4.93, 5.34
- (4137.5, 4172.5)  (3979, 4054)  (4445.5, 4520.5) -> 0.52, 4.96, 4.97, 5.24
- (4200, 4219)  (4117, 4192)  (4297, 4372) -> 2.27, 4.87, 4.48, 5.57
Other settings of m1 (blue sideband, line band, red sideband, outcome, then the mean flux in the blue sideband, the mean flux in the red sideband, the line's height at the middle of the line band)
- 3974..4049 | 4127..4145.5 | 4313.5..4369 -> 0.99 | 4.95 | 5.71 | 5.24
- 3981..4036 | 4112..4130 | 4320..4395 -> 0.27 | 5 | 5.58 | 5.18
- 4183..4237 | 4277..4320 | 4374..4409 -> -0.97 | 4.58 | 5.07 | 4.82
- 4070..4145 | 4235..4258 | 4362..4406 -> 2.30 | 5.18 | 5.32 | 5.25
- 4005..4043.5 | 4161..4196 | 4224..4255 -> 0.33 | 4.98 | 4.73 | 4.8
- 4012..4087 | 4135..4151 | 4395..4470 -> -0.13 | 5.07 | 4.92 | 5.04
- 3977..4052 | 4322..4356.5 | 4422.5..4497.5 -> -4.96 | 4.95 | 5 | 4.99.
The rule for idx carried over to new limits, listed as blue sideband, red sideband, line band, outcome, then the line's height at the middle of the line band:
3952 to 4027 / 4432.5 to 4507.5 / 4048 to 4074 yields -0.2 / 4.94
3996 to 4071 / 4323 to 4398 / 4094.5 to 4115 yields 0.1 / 5.1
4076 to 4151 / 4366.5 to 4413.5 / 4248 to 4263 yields 1.6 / 5.15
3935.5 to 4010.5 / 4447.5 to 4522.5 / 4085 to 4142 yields -1.8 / 4.93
